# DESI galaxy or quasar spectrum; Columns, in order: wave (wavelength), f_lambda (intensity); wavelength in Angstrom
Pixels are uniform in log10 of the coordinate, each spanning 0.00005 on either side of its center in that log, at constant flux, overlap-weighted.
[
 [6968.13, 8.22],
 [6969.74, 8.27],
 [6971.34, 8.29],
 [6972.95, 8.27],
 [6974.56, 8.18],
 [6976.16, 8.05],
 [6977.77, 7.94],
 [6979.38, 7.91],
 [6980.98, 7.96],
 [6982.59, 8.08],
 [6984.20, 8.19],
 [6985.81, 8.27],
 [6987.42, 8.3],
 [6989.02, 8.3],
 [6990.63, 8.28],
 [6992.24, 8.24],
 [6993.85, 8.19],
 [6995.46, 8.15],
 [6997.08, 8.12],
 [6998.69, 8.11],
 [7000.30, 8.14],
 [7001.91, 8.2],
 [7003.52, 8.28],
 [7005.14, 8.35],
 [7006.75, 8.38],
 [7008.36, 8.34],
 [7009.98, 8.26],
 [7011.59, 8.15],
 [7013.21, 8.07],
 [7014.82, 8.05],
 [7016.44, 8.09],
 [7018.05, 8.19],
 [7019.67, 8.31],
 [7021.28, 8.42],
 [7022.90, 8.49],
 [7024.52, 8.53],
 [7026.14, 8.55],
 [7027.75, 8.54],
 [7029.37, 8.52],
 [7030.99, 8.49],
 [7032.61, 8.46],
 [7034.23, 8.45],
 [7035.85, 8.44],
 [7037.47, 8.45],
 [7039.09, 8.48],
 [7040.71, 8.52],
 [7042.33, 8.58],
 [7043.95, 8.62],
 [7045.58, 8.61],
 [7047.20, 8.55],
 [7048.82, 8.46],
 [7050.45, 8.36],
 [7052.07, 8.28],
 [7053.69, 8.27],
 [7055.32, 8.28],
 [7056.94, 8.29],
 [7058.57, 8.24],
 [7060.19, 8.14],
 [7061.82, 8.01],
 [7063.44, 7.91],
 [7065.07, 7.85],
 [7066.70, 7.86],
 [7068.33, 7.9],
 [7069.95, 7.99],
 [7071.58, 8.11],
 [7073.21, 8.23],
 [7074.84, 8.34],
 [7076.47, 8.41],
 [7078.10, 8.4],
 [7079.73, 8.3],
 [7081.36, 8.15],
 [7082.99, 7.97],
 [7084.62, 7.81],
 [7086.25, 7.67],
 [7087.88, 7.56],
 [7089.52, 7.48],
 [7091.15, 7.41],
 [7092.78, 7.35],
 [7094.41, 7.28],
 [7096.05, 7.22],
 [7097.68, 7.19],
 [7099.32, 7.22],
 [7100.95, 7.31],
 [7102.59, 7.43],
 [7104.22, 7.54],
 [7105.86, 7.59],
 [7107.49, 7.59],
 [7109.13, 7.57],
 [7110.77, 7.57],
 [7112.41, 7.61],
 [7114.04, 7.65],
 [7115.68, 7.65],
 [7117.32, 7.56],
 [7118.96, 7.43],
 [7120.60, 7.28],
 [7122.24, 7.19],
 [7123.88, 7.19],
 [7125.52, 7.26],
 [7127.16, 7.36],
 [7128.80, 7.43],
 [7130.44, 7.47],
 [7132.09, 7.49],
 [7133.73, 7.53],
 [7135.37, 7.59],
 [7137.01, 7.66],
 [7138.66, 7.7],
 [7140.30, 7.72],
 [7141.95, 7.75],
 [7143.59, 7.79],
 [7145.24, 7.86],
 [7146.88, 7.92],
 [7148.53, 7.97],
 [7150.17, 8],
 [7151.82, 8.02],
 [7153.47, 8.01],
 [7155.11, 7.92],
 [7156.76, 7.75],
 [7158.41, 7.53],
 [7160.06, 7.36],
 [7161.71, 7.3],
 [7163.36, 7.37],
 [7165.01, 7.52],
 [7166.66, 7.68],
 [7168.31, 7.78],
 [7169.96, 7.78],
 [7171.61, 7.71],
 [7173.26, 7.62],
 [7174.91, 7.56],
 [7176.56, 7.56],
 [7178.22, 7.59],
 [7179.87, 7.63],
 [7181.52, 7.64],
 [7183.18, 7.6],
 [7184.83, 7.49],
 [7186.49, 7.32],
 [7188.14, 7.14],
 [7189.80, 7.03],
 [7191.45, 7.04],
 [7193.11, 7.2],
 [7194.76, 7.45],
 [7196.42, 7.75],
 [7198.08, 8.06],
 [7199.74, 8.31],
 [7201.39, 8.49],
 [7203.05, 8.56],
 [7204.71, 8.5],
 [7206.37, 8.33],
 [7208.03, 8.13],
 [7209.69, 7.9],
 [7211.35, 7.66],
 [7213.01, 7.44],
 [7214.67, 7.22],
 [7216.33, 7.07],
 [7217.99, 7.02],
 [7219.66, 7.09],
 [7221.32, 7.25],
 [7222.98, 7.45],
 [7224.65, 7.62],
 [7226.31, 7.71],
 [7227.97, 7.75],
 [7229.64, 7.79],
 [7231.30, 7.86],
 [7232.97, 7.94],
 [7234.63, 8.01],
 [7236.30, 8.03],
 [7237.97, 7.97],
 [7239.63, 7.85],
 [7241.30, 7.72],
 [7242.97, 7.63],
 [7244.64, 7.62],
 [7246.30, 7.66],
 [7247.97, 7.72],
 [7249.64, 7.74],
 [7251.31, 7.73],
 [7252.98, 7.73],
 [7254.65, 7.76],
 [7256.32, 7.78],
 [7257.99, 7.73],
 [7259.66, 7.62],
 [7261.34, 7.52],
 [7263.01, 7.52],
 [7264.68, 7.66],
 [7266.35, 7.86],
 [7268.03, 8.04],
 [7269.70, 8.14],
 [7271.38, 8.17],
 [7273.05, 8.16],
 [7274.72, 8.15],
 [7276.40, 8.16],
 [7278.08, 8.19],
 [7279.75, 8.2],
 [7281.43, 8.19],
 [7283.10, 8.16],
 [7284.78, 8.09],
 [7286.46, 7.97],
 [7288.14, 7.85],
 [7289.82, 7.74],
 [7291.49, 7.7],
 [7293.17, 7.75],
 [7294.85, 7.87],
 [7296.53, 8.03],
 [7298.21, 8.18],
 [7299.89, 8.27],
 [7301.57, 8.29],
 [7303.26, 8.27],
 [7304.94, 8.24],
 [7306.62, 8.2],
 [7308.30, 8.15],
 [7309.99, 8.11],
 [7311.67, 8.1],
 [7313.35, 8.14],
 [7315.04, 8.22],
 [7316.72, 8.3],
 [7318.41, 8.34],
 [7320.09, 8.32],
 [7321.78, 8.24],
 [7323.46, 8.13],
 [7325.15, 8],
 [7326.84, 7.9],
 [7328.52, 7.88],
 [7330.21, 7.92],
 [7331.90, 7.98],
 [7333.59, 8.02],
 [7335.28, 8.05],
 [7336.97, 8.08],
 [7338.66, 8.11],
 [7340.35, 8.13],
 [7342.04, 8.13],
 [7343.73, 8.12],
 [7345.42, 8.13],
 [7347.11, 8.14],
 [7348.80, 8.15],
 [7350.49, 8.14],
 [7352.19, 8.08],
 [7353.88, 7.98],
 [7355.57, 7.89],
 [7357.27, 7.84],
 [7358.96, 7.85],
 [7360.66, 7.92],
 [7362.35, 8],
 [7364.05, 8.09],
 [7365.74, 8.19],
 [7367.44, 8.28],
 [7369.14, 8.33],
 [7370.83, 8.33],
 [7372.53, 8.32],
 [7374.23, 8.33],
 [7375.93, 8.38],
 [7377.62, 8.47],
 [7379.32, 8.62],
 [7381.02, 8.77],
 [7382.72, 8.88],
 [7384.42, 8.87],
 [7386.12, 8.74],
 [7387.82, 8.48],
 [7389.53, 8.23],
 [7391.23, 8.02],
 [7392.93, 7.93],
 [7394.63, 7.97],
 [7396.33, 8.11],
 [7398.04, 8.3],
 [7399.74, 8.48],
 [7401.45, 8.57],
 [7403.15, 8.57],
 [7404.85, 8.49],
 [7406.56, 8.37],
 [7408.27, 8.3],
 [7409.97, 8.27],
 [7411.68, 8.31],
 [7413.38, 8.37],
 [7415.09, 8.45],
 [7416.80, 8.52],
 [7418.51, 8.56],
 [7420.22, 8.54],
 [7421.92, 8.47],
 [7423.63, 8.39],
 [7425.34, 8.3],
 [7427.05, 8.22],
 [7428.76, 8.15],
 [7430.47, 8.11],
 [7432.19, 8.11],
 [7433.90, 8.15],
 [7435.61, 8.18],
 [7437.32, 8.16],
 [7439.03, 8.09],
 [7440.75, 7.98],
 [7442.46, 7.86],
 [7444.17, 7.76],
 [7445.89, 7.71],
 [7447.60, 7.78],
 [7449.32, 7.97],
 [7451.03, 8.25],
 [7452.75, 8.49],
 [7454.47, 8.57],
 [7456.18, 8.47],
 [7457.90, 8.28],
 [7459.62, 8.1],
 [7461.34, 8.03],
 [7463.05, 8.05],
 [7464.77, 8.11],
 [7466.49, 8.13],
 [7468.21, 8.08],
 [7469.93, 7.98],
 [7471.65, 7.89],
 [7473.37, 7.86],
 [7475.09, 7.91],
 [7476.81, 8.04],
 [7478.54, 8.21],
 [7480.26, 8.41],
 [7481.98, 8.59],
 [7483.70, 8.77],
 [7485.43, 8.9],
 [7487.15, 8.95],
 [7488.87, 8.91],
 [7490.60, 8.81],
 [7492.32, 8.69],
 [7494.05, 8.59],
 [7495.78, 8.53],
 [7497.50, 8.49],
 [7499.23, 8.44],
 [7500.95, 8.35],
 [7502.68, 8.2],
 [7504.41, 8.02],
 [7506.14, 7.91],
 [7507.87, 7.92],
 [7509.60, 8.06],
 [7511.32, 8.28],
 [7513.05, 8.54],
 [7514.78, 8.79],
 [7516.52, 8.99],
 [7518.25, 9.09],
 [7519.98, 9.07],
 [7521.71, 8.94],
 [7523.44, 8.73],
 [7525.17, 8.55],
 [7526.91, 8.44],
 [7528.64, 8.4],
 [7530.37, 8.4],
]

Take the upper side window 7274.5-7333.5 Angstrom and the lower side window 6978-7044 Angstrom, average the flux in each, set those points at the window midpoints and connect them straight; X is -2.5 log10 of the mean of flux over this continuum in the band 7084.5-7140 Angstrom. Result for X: 0.11 mag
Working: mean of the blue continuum 8.3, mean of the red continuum 8.09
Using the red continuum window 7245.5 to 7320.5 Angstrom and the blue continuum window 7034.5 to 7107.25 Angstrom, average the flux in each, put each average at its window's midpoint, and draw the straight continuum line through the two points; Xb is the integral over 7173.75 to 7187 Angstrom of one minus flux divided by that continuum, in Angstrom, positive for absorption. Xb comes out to 0.7 Angstrom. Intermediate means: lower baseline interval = 8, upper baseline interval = 7.99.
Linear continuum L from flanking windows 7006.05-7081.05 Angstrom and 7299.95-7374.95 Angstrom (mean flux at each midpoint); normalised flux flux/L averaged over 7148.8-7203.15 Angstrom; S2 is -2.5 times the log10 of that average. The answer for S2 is 0.078 mag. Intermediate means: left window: 8.31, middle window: 7.65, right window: 8.12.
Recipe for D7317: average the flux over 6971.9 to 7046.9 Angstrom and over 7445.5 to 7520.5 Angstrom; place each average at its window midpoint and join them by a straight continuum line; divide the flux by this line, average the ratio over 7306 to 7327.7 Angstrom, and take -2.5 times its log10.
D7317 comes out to 0.02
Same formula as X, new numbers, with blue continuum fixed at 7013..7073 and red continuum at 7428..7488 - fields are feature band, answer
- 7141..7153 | 0.05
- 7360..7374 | 0.00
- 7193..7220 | 0.06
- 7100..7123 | 0.11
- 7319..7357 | 0.02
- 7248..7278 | 0.05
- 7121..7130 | 0.14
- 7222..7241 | 0.06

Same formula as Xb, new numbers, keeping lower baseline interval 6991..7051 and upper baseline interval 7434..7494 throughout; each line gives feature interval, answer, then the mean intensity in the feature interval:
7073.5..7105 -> 2.42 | 7.7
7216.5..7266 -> 3.76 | 7.67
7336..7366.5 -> 0.79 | 8.05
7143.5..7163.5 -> 1.33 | 7.76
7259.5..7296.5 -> 1.51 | 7.95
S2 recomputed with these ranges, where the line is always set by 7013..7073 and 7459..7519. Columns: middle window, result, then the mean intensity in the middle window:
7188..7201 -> 0.11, 7.55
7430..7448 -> 0.05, 7.99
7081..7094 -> 0.09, 7.65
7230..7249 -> 0.07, 7.82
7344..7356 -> 0.03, 8.09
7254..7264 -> 0.09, 7.65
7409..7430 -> 0.00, 8.38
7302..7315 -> 0.02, 8.17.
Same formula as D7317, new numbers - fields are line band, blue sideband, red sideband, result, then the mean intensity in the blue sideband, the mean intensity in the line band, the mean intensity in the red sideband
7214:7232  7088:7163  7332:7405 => 0.06 mag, 7.55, 7.44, 8.24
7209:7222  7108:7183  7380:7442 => 0.07 mag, 7.61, 7.33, 8.34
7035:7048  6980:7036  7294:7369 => -0.03 mag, 8.28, 8.53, 8.1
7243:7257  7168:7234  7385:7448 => 0.01 mag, 7.65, 7.71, 8.25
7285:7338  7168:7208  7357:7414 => 0.00 mag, 7.72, 8.07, 8.33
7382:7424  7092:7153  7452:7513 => -0.03 mag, 7.54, 8.41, 8.32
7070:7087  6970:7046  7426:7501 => 0.02 mag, 8.29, 8.13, 8.25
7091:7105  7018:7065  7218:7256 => 0.12 mag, 8.39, 7.33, 7.7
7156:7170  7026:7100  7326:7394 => 0.08 mag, 8.11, 7.55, 8.19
